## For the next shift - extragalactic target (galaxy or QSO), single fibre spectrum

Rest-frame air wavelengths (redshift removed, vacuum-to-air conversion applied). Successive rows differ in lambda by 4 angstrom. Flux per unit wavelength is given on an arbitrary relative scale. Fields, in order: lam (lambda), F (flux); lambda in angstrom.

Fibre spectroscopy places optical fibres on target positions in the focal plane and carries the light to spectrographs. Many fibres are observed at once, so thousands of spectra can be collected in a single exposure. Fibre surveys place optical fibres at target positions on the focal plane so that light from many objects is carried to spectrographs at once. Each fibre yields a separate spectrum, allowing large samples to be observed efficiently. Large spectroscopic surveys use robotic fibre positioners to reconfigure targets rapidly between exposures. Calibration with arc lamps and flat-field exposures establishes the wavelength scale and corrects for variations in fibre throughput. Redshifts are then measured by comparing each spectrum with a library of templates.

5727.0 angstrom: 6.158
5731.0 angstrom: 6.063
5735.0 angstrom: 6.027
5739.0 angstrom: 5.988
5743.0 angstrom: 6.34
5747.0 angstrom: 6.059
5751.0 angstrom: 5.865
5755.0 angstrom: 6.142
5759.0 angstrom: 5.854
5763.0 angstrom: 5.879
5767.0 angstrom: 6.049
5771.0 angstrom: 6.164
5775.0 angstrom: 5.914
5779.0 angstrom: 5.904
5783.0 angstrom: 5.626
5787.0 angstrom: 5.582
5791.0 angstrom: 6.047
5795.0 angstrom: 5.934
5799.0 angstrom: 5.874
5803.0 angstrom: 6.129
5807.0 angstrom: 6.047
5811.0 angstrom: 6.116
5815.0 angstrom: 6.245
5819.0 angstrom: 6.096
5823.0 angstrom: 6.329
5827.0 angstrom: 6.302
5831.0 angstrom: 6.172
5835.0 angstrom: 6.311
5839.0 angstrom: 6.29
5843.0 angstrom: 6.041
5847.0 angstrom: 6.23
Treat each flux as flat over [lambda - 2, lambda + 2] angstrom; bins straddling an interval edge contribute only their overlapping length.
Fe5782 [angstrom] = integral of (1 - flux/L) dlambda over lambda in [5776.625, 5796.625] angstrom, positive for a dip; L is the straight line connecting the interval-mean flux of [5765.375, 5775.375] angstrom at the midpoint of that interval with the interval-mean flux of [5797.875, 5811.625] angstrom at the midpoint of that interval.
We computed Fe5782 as 0.8 angstrom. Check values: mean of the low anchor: 6.06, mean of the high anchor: 6.04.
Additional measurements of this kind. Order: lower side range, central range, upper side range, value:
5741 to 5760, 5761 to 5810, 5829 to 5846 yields 1.50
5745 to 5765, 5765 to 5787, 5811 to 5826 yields 0.52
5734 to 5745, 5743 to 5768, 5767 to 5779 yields 0.31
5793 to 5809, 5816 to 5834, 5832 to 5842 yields -0.17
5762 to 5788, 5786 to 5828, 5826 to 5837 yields 0.19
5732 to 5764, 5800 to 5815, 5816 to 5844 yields 0.17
